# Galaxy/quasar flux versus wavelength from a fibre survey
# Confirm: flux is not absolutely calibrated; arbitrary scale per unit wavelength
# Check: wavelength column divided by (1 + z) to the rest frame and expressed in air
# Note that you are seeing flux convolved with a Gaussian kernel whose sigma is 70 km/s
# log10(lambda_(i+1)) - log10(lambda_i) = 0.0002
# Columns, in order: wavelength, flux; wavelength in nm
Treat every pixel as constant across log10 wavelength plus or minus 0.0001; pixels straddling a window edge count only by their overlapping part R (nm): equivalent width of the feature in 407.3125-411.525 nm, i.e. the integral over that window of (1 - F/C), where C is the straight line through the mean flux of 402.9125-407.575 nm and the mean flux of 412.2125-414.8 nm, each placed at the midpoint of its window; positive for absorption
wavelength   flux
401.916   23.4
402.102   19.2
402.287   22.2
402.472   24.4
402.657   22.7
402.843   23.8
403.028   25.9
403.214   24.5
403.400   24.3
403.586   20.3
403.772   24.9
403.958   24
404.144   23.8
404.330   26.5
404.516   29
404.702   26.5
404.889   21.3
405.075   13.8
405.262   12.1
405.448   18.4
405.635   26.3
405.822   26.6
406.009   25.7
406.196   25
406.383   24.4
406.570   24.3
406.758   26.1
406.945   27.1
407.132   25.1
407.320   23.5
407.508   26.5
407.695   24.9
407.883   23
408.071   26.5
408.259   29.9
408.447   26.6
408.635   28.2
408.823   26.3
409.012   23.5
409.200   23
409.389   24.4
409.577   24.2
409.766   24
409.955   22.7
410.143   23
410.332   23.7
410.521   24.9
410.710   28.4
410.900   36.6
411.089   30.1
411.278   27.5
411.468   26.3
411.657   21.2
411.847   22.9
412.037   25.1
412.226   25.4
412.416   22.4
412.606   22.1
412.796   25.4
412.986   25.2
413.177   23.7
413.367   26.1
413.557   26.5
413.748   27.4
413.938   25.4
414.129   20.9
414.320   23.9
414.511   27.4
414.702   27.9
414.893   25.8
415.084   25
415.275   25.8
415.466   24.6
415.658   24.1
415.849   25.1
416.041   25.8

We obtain -0.28 nm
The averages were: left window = 23.8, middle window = 26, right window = 25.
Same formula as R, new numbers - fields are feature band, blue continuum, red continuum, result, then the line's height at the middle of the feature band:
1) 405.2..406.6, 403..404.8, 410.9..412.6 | 0.12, 25.1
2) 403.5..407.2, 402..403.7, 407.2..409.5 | 0.09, 24.2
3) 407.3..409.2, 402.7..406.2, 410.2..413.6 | -0.10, 24.5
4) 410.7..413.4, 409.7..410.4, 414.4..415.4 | -0.14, 24.6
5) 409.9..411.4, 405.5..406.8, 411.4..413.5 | -0.17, 24.5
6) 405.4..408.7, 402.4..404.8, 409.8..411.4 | 0.04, 25.8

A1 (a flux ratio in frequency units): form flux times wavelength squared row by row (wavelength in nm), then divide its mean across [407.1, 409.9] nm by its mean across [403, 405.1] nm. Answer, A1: 1.1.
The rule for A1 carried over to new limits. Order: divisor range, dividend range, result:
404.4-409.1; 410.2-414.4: 1.07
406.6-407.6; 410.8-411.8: 1.12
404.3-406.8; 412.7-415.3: 1.15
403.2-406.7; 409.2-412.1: 1.13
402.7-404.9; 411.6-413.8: 1.04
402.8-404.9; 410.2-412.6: 1.09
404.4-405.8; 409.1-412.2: 1.22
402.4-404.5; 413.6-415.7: 1.10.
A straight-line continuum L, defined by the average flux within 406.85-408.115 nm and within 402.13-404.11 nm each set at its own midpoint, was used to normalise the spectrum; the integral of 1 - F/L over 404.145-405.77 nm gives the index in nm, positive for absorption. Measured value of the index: 0.15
